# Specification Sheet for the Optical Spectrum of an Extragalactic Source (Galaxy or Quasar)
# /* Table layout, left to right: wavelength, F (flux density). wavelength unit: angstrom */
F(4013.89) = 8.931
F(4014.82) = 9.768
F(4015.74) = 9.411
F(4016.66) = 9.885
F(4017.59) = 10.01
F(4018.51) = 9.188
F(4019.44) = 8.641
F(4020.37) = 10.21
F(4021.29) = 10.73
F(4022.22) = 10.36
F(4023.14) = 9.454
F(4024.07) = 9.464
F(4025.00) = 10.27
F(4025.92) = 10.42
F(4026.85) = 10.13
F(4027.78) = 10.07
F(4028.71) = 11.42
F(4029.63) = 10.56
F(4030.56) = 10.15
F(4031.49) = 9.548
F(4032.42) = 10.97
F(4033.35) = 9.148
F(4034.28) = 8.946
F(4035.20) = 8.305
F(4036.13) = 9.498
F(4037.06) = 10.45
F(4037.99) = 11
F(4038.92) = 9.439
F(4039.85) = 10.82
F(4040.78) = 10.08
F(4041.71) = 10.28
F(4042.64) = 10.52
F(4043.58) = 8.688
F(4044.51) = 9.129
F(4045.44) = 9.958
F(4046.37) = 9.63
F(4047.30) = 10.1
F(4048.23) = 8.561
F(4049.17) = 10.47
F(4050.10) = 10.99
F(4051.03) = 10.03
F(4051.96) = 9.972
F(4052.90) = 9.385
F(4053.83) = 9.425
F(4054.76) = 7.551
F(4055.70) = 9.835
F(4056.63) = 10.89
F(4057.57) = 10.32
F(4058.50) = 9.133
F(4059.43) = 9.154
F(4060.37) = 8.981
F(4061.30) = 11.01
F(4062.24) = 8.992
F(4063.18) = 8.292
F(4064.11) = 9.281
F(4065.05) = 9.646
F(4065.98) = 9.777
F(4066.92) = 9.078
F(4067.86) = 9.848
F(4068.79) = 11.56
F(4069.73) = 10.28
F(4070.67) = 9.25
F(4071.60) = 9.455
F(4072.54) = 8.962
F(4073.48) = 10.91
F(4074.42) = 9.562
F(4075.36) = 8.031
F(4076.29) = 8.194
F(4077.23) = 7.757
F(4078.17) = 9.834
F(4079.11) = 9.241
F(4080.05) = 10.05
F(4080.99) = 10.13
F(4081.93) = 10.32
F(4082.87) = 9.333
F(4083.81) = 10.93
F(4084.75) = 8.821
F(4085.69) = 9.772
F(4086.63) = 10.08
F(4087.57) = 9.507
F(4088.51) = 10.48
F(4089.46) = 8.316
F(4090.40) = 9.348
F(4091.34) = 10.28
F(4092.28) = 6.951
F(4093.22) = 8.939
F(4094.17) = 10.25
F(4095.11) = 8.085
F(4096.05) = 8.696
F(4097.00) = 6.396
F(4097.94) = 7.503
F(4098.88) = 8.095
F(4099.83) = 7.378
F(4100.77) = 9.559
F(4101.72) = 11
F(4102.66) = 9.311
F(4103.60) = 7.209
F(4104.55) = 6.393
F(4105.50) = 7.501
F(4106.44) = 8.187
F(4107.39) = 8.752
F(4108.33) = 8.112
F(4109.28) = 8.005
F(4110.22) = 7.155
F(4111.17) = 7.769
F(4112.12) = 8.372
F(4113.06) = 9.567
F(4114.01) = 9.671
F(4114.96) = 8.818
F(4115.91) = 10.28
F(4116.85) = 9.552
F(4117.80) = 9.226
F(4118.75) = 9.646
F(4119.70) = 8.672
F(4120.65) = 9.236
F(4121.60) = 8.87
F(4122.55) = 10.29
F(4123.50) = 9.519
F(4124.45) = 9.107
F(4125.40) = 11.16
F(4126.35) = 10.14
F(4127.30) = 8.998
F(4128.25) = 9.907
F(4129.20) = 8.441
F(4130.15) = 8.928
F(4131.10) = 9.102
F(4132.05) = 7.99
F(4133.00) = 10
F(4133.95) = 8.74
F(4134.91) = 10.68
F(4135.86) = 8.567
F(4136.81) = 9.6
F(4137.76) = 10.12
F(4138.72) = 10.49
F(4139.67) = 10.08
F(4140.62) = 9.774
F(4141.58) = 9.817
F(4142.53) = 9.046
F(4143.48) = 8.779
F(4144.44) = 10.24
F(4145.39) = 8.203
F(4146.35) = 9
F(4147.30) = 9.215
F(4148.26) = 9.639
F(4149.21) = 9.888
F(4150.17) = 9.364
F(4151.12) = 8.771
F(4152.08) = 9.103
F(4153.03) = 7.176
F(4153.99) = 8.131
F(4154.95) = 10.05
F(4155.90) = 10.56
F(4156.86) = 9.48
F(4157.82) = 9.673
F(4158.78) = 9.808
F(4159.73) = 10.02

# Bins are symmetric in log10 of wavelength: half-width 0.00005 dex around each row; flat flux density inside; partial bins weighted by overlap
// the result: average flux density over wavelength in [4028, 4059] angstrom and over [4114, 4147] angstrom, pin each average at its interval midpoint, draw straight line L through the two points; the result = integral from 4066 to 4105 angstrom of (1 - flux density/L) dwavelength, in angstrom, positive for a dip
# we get 2.04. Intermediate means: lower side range 9.86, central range 9.16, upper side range 9.44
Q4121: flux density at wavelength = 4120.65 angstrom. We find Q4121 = 9.236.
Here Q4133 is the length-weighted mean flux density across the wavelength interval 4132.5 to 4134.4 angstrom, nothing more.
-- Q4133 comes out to 9.38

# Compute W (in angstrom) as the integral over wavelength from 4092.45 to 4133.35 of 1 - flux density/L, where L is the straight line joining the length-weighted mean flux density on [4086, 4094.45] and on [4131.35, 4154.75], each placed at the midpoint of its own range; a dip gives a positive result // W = 2.16 angstrom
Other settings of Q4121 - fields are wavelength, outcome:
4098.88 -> 8.095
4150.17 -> 9.364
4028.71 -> 11.42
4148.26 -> 9.639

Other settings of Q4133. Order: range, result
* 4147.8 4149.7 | 9.77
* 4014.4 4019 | 9.66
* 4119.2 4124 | 9.31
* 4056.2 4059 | 10.1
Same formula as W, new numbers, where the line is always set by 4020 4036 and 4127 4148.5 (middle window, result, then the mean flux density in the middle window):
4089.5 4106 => 2.1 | 8.4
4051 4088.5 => 0.7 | 9.57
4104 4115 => 1.6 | 8.16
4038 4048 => 0.0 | 9.89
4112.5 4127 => -0.2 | 9.57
